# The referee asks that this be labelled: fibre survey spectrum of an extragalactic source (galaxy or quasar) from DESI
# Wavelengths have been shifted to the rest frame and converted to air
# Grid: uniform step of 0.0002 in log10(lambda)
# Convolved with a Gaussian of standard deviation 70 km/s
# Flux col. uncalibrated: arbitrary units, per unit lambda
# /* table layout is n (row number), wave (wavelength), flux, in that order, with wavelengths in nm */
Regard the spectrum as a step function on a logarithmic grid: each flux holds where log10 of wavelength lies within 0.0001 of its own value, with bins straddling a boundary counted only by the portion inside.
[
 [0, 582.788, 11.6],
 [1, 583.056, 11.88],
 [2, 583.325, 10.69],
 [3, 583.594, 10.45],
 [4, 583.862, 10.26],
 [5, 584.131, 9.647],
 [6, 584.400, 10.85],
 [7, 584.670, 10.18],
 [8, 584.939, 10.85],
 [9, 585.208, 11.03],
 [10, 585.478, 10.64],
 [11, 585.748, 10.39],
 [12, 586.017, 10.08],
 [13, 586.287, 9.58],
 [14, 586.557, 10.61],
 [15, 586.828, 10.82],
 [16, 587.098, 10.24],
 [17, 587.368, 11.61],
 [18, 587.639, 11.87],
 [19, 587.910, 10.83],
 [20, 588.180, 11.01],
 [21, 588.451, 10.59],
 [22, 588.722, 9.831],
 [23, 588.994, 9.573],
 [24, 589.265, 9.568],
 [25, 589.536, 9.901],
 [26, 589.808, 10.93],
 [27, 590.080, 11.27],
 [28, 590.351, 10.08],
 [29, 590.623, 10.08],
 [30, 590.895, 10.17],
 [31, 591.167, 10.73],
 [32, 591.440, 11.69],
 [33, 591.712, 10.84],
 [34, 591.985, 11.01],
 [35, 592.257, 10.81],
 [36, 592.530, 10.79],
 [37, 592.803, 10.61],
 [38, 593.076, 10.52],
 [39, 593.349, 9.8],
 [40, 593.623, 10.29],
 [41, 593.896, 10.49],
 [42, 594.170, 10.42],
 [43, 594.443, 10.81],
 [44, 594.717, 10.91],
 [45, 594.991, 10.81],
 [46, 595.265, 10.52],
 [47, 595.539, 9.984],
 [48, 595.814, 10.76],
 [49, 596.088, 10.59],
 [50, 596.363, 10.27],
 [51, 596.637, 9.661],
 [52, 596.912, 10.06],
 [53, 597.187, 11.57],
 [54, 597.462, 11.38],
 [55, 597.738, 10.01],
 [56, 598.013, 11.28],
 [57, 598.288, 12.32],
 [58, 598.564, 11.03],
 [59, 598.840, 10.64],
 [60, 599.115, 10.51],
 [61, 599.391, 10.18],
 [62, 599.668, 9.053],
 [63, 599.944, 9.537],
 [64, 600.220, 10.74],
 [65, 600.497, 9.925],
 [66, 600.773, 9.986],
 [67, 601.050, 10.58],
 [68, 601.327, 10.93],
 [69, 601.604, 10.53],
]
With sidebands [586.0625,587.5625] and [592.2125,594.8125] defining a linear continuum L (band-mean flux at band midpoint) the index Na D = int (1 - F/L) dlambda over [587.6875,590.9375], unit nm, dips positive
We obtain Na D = 0.06 nm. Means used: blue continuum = 10.6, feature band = 10.4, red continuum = 10.5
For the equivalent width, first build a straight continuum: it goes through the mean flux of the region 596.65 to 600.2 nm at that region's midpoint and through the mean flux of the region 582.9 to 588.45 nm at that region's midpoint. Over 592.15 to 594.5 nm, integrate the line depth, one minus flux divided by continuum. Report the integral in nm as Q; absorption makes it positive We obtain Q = 0.03 nm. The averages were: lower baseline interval 10.7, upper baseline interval 10.6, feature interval 10.5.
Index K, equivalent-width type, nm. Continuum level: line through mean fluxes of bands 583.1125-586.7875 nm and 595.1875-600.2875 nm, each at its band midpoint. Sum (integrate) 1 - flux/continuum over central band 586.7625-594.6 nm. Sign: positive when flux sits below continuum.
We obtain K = -0.08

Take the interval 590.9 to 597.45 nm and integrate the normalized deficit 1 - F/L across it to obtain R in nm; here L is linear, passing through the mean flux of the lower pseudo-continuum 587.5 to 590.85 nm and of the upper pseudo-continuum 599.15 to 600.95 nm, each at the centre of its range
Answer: -0.25 nm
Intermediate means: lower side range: 10.5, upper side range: 9.95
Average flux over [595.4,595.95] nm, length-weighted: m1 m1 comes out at 10.4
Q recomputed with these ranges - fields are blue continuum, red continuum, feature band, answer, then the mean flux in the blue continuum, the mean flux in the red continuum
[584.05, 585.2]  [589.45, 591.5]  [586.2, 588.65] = -0.06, 10.5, 10.6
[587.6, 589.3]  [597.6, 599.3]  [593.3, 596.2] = 0.07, 10.4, 10.9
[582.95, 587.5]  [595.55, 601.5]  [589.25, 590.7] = 0.02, 10.6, 10.5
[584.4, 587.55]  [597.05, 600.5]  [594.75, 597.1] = 0.06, 10.6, 10.7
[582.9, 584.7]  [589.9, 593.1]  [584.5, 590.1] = 0.07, 10.6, 10.7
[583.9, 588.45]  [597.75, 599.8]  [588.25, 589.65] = 0.09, 10.6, 10.7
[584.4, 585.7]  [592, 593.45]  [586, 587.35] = 0.03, 10.7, 10.6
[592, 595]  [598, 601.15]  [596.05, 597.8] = 0.00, 10.6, 10.4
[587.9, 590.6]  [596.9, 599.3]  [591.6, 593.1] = -0.03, 10.3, 11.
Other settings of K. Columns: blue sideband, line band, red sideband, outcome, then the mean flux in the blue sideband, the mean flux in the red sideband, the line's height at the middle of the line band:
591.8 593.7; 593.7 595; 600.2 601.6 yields -0.02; 10.6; 10.4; 10.5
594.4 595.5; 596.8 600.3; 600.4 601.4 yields -0.05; 10.7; 10.3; 10.5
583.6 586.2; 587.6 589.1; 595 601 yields -0.02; 10.4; 10.5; 10.4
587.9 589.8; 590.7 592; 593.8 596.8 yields -0.07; 10.2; 10.5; 10.3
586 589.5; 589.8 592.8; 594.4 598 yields -0.07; 10.5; 10.6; 10.5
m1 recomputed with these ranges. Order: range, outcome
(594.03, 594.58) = 10.6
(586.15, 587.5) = 10.6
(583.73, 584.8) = 10.2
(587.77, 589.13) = 10.4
